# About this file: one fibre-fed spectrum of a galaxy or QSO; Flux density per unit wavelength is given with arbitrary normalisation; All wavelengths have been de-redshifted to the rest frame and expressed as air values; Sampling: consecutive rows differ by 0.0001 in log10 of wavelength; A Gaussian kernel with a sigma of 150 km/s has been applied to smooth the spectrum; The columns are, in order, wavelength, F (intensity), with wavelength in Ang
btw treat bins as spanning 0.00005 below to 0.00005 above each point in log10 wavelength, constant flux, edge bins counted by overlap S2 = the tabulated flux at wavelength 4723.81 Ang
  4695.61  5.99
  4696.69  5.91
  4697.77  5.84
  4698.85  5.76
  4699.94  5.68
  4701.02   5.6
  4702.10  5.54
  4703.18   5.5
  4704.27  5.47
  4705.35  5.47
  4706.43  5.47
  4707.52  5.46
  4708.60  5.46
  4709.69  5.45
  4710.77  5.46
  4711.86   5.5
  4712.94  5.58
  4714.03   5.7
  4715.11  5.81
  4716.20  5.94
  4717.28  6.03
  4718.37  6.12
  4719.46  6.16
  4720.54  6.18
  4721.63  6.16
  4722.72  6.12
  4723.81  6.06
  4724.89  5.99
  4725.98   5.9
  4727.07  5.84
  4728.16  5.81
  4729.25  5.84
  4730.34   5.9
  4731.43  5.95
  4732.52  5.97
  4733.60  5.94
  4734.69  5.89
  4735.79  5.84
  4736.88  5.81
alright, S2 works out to 6.06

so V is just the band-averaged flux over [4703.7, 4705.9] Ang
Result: 5.47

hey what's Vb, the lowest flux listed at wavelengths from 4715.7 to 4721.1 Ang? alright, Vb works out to 5.94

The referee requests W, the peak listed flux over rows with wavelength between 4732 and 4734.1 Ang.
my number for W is 5.97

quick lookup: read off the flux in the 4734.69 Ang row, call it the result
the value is 5.89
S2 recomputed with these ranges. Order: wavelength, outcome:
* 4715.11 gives 5.81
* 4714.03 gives 5.7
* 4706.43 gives 5.47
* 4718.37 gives 6.12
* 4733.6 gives 5.94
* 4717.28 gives 6.03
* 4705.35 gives 5.47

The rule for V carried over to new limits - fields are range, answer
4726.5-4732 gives 5.86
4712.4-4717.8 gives 5.82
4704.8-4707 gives 5.47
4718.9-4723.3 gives 6.15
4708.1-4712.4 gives 5.46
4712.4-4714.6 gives 5.65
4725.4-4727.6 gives 5.86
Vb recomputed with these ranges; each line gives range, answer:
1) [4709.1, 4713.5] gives 5.45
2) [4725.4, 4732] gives 5.81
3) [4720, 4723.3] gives 6.12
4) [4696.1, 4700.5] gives 5.68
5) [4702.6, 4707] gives 5.47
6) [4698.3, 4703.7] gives 5.5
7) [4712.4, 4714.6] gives 5.58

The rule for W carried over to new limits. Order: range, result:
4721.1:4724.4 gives 6.16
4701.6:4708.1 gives 5.54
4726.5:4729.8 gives 5.84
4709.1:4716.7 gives 5.94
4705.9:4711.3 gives 5.47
